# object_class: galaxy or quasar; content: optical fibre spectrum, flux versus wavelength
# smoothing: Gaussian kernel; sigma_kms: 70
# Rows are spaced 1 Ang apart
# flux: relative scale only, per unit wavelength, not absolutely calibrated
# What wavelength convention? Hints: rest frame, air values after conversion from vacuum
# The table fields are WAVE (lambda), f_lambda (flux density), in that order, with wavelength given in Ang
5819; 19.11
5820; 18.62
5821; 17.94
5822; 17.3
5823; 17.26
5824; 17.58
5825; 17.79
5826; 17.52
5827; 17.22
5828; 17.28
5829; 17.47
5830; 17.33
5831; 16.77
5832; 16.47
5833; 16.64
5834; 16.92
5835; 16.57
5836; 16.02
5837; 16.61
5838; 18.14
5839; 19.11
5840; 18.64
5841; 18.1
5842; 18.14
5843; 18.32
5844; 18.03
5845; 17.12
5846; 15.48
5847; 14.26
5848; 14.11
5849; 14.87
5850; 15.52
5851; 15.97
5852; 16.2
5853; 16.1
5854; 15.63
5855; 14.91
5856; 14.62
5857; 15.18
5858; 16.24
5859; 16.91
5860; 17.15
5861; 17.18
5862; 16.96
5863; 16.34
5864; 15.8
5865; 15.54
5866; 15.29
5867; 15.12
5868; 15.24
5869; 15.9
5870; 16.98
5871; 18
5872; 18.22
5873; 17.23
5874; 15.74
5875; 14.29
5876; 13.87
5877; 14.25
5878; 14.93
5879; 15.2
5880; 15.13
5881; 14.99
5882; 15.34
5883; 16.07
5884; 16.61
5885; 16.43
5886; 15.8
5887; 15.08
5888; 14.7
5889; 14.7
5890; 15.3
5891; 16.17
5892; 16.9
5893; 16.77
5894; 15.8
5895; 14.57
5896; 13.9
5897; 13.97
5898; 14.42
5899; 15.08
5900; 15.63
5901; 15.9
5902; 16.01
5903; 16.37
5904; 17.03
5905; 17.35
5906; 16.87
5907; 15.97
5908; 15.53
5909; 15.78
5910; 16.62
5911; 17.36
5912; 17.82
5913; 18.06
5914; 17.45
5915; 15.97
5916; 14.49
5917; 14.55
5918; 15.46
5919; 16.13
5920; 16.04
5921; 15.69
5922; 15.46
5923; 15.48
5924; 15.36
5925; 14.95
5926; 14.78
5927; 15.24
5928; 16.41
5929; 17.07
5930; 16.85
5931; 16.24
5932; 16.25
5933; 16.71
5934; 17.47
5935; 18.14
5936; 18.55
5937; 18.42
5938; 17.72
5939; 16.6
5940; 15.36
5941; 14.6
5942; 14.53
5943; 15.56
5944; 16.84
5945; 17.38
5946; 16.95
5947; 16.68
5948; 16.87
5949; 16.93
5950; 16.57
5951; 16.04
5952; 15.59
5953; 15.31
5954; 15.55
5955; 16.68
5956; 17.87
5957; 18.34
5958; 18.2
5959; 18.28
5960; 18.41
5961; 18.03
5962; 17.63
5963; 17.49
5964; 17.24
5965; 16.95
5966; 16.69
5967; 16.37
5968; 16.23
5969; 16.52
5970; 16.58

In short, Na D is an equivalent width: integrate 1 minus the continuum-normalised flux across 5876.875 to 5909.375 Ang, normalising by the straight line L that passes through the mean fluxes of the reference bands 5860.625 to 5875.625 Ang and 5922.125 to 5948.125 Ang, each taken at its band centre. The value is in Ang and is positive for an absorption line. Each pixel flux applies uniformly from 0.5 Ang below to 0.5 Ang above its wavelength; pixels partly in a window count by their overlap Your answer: 1.4 Ang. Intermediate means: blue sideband 16.2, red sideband 16.4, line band 15.6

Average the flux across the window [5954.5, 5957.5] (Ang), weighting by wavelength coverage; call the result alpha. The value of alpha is 17.6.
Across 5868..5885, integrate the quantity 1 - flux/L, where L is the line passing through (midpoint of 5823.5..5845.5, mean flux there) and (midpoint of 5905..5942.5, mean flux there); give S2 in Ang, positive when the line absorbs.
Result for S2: 1.1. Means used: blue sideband 17.4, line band 15.8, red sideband 16.3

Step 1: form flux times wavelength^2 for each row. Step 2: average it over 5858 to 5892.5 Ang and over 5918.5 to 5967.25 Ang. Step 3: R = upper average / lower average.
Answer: 1.1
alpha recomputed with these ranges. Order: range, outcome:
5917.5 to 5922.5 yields 15.8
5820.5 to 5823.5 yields 17.5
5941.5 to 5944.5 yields 15.6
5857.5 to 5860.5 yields 16.8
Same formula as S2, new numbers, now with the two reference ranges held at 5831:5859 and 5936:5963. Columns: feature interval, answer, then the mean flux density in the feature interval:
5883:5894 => 0.51 Ang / 15.9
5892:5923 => 1.39 Ang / 15.9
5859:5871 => 0.21 Ang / 16.2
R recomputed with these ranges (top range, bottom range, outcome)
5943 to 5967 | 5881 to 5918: 1.09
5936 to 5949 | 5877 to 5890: 1.10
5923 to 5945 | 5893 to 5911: 1.05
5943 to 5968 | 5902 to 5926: 1.07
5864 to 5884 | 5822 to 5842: 0.92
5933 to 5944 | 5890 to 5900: 1.11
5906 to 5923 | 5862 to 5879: 1.04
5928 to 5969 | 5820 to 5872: 1.05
